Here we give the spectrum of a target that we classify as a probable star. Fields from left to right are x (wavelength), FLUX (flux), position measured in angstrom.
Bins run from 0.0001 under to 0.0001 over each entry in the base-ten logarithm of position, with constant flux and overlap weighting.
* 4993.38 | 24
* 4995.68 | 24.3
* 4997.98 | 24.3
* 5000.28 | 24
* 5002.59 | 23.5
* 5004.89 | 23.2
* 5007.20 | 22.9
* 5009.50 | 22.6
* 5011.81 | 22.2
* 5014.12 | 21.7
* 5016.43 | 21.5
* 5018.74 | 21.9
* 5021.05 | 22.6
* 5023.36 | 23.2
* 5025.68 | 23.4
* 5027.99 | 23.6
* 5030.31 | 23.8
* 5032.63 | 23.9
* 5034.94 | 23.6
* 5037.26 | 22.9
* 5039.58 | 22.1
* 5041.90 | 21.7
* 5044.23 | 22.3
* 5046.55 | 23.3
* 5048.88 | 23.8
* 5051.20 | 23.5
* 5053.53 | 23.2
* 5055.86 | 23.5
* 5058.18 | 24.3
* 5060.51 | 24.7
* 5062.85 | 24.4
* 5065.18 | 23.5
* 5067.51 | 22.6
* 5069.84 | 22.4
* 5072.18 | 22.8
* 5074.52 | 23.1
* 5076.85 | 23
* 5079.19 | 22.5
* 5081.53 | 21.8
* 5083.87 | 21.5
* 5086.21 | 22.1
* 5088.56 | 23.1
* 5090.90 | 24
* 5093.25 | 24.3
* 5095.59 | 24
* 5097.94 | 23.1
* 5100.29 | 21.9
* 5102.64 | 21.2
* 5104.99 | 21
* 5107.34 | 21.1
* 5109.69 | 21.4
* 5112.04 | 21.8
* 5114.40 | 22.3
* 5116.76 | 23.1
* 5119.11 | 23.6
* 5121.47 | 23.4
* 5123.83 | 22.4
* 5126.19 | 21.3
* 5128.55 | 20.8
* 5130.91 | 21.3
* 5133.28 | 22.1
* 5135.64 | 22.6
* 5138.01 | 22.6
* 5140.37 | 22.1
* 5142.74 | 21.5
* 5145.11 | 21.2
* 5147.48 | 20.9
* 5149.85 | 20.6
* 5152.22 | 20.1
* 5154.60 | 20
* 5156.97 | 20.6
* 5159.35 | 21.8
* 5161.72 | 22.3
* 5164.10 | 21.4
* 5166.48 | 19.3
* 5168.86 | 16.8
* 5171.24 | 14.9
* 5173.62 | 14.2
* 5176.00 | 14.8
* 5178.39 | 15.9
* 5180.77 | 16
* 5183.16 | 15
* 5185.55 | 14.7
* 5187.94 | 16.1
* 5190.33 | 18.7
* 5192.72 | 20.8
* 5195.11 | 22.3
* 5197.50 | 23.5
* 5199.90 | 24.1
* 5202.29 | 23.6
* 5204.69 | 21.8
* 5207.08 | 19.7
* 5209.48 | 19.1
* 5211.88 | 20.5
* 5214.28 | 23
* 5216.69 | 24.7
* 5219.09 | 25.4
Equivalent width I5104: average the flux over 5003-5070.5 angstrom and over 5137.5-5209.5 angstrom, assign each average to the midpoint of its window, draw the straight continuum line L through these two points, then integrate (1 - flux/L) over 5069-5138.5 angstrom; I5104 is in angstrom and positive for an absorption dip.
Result -3.4 angstrom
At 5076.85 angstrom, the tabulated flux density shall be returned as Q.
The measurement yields 23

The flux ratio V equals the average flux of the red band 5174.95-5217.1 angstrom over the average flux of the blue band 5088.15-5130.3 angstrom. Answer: 0.88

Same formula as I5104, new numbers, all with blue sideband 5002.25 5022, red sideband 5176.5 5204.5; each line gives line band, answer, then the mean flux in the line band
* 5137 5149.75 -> -0.99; 21.6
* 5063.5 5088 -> -1.54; 22.6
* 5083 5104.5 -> -1.89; 22.8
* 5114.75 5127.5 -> -1.43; 22.7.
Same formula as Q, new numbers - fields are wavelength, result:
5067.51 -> 22.6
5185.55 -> 14.7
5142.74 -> 21.5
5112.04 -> 21.8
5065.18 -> 23.5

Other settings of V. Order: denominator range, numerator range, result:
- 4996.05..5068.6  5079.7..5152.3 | 0.95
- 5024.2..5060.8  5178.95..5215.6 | 0.85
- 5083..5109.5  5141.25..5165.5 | 0.94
